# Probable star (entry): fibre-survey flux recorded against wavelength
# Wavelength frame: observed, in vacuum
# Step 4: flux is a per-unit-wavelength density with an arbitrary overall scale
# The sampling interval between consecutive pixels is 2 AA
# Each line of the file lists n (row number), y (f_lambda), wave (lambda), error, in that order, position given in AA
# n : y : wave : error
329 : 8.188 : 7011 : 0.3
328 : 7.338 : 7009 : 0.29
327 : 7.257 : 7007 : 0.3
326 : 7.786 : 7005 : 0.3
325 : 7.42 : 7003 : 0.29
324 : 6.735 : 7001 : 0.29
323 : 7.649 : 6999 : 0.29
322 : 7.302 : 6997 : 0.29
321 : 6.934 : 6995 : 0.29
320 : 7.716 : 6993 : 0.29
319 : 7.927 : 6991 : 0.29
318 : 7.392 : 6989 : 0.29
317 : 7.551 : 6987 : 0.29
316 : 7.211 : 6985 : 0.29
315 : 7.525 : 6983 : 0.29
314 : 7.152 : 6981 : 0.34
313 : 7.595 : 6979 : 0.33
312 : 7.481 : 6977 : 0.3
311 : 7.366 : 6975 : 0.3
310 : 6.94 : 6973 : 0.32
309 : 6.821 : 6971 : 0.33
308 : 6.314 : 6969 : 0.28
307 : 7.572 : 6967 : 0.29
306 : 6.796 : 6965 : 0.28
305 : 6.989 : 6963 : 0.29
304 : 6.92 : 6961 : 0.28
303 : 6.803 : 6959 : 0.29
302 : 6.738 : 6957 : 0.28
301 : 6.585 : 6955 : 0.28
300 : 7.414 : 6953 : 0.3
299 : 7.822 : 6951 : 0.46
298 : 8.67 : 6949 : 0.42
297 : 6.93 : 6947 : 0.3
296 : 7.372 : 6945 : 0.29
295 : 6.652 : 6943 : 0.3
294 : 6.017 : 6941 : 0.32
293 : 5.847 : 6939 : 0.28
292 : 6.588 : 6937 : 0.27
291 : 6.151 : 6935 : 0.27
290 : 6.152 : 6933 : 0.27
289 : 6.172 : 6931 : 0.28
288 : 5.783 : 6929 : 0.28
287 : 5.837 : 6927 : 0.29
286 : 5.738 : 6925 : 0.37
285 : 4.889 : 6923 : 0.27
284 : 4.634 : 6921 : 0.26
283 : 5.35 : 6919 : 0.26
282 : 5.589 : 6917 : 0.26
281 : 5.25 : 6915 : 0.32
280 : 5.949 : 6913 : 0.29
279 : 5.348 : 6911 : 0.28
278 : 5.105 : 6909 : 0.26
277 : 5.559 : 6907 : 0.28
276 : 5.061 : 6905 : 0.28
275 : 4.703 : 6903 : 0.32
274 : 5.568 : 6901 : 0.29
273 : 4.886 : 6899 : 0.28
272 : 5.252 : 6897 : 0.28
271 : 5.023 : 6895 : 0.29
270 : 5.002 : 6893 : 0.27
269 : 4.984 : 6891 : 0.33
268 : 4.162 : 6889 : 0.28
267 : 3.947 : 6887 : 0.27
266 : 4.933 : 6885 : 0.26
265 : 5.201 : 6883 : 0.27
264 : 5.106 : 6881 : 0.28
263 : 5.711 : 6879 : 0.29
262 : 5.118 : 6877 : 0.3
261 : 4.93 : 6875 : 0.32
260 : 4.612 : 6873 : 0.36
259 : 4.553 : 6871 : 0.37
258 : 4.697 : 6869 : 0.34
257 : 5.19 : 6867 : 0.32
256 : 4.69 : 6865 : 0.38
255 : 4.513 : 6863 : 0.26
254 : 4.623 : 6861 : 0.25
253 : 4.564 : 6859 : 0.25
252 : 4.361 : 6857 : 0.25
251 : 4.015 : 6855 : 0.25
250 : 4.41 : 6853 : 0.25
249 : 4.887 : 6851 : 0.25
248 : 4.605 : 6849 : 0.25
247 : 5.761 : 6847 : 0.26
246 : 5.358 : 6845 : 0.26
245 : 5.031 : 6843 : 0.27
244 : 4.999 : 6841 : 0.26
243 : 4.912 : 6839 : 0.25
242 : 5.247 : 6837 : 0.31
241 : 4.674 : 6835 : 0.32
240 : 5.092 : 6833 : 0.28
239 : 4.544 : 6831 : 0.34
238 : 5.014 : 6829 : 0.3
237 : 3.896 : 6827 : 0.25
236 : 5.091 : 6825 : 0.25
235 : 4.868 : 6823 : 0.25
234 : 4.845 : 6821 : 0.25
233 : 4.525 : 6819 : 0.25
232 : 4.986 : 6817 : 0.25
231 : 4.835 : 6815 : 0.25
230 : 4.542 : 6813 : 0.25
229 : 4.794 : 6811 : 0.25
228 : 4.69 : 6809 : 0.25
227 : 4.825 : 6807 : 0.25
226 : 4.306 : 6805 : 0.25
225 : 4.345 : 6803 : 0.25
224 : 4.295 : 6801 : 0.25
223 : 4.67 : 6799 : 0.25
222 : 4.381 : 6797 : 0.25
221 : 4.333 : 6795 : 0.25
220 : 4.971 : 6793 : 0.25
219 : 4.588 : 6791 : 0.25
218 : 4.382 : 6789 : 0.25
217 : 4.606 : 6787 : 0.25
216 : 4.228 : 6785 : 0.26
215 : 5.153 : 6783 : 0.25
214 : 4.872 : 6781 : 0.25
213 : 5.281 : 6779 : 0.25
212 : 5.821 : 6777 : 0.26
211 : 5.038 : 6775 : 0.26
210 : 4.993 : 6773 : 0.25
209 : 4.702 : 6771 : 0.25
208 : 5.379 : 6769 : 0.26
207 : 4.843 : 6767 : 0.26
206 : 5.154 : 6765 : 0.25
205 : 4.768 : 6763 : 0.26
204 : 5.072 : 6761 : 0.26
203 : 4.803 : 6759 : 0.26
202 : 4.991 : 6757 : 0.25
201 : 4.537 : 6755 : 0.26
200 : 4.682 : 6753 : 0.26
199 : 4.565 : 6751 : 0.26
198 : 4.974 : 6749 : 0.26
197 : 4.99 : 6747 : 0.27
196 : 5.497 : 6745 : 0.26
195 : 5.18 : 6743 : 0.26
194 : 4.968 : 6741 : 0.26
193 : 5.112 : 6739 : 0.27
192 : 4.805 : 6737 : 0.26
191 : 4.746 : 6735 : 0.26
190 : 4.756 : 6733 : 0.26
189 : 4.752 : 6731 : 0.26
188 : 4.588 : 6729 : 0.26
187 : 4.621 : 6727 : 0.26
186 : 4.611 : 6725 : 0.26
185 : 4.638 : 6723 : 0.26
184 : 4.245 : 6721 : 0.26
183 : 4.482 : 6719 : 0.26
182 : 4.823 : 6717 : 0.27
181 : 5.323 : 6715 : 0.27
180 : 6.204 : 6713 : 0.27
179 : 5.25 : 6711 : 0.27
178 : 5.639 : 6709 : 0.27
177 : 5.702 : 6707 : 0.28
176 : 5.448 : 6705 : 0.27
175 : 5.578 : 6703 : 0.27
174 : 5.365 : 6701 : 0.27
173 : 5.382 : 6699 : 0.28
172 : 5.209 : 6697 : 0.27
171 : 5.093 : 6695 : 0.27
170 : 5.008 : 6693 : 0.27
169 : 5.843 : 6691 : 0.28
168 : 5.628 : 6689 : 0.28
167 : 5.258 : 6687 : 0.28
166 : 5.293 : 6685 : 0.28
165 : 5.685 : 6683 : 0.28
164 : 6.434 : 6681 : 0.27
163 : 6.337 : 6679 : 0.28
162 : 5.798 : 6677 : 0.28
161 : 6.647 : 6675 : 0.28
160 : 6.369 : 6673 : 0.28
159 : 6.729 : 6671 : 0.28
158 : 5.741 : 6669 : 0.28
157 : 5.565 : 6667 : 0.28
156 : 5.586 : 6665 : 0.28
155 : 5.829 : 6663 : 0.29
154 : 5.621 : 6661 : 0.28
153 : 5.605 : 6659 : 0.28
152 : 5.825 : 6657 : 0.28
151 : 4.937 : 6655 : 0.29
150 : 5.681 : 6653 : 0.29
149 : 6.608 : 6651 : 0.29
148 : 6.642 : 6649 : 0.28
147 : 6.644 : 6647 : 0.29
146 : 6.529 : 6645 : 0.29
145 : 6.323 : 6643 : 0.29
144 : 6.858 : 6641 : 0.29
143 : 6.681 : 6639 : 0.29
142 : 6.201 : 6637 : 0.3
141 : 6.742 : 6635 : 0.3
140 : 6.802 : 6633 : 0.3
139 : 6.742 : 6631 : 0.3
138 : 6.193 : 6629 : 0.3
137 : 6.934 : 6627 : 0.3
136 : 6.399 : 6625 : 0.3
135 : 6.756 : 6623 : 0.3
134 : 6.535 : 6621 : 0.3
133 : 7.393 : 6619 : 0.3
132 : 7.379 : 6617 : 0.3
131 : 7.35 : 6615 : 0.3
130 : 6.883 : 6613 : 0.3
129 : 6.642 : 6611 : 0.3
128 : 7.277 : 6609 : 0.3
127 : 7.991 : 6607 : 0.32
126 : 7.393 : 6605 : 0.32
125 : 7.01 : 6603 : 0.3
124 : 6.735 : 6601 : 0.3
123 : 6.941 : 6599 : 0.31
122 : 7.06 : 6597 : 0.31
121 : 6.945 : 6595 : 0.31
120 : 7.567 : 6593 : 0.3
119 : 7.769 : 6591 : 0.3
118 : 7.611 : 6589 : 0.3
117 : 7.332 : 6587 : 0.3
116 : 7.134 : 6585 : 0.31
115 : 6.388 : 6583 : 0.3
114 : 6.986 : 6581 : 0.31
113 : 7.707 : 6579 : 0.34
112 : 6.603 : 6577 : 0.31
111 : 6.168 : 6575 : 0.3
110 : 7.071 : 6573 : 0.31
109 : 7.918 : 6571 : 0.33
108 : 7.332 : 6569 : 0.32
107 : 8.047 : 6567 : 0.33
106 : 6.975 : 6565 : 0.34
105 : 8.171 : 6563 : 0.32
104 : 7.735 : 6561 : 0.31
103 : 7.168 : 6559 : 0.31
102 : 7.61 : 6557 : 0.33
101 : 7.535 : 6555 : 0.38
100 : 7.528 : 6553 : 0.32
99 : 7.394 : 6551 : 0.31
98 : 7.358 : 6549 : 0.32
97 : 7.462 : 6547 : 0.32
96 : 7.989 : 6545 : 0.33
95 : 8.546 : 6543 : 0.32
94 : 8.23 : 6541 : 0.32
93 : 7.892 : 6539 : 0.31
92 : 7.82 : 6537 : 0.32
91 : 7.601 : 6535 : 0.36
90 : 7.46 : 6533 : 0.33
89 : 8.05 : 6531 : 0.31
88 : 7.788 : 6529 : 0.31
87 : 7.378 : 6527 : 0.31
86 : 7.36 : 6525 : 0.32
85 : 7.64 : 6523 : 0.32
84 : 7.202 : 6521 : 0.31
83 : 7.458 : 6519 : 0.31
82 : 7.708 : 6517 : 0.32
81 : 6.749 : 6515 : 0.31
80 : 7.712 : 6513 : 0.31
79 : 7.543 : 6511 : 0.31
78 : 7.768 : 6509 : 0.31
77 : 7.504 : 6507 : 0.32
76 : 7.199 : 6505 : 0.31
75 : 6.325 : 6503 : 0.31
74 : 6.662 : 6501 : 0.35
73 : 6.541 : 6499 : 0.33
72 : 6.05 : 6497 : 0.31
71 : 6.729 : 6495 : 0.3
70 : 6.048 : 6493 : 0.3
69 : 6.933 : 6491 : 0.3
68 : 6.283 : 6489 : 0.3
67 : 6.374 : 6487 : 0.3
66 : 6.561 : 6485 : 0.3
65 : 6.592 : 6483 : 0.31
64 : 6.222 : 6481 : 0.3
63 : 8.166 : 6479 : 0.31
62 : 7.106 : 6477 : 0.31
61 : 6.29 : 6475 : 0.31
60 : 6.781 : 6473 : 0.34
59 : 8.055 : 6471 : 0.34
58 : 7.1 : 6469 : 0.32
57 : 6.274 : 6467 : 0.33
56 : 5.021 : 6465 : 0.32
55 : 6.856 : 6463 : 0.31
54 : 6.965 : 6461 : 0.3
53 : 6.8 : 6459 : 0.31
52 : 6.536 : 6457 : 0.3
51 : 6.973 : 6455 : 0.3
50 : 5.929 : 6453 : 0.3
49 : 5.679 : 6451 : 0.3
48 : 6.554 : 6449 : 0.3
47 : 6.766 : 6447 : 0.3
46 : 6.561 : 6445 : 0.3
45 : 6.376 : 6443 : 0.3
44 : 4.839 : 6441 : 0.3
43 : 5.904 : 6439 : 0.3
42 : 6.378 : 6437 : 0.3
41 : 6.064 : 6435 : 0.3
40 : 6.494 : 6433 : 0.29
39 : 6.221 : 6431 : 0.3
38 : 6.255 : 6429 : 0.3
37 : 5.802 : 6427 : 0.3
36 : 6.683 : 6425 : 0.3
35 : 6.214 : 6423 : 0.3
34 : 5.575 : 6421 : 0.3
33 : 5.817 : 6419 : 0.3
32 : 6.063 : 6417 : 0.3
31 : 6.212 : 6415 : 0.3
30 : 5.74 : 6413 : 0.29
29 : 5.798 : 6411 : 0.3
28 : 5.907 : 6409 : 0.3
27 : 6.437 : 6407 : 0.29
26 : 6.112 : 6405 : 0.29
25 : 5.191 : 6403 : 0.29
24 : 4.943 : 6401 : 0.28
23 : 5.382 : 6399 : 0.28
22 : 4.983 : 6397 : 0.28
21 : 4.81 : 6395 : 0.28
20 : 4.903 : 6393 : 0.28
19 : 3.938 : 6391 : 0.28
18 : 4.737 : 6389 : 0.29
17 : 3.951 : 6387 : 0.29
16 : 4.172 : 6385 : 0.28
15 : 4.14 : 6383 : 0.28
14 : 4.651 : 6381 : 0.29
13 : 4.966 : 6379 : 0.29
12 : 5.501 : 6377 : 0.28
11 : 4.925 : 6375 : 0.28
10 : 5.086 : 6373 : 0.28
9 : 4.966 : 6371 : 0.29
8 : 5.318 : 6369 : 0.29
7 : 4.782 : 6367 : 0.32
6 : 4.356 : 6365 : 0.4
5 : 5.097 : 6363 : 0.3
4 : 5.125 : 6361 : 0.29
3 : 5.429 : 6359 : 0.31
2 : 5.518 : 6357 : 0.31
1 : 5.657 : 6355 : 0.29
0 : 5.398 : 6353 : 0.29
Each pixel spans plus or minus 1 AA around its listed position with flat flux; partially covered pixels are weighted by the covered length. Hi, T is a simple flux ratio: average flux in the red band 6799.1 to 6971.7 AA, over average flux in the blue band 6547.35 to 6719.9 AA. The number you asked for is 0.83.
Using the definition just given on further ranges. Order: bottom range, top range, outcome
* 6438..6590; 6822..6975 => 0.78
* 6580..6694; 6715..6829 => 0.74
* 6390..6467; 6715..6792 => 0.82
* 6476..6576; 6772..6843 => 0.65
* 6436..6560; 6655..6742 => 0.77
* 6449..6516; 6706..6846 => 0.72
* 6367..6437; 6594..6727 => 1.13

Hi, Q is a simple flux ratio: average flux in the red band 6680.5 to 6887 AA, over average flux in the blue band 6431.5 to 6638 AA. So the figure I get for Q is 0.7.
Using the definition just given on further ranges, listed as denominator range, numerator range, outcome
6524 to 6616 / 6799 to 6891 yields 0.64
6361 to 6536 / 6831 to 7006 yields 0.95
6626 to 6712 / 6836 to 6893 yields 0.81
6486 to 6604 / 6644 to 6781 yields 0.74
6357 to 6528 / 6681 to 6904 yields 0.81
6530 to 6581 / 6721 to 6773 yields 0.64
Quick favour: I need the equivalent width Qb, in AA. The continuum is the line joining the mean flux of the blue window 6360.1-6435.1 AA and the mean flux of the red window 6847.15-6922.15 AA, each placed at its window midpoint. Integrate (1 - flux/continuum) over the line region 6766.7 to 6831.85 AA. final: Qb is 3.3 AA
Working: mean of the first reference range 5.34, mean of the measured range 4.75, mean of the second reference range 4.93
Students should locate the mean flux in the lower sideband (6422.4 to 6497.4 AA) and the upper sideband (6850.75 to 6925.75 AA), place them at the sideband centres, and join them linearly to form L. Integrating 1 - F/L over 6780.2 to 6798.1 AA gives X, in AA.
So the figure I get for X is 2.3 AA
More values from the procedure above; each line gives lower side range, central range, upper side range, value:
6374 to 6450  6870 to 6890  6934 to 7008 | 6.0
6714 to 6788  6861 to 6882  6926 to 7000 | 4.1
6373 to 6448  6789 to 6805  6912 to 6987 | 4.6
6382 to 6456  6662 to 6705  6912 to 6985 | 2.8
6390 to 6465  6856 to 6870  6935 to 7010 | 4.6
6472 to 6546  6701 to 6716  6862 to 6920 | 1.2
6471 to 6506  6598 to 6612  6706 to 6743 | -3.1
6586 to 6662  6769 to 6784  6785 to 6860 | 0.1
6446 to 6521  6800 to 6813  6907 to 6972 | 3.9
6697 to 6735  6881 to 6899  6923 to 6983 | 4.2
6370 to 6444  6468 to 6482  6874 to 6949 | -4.2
